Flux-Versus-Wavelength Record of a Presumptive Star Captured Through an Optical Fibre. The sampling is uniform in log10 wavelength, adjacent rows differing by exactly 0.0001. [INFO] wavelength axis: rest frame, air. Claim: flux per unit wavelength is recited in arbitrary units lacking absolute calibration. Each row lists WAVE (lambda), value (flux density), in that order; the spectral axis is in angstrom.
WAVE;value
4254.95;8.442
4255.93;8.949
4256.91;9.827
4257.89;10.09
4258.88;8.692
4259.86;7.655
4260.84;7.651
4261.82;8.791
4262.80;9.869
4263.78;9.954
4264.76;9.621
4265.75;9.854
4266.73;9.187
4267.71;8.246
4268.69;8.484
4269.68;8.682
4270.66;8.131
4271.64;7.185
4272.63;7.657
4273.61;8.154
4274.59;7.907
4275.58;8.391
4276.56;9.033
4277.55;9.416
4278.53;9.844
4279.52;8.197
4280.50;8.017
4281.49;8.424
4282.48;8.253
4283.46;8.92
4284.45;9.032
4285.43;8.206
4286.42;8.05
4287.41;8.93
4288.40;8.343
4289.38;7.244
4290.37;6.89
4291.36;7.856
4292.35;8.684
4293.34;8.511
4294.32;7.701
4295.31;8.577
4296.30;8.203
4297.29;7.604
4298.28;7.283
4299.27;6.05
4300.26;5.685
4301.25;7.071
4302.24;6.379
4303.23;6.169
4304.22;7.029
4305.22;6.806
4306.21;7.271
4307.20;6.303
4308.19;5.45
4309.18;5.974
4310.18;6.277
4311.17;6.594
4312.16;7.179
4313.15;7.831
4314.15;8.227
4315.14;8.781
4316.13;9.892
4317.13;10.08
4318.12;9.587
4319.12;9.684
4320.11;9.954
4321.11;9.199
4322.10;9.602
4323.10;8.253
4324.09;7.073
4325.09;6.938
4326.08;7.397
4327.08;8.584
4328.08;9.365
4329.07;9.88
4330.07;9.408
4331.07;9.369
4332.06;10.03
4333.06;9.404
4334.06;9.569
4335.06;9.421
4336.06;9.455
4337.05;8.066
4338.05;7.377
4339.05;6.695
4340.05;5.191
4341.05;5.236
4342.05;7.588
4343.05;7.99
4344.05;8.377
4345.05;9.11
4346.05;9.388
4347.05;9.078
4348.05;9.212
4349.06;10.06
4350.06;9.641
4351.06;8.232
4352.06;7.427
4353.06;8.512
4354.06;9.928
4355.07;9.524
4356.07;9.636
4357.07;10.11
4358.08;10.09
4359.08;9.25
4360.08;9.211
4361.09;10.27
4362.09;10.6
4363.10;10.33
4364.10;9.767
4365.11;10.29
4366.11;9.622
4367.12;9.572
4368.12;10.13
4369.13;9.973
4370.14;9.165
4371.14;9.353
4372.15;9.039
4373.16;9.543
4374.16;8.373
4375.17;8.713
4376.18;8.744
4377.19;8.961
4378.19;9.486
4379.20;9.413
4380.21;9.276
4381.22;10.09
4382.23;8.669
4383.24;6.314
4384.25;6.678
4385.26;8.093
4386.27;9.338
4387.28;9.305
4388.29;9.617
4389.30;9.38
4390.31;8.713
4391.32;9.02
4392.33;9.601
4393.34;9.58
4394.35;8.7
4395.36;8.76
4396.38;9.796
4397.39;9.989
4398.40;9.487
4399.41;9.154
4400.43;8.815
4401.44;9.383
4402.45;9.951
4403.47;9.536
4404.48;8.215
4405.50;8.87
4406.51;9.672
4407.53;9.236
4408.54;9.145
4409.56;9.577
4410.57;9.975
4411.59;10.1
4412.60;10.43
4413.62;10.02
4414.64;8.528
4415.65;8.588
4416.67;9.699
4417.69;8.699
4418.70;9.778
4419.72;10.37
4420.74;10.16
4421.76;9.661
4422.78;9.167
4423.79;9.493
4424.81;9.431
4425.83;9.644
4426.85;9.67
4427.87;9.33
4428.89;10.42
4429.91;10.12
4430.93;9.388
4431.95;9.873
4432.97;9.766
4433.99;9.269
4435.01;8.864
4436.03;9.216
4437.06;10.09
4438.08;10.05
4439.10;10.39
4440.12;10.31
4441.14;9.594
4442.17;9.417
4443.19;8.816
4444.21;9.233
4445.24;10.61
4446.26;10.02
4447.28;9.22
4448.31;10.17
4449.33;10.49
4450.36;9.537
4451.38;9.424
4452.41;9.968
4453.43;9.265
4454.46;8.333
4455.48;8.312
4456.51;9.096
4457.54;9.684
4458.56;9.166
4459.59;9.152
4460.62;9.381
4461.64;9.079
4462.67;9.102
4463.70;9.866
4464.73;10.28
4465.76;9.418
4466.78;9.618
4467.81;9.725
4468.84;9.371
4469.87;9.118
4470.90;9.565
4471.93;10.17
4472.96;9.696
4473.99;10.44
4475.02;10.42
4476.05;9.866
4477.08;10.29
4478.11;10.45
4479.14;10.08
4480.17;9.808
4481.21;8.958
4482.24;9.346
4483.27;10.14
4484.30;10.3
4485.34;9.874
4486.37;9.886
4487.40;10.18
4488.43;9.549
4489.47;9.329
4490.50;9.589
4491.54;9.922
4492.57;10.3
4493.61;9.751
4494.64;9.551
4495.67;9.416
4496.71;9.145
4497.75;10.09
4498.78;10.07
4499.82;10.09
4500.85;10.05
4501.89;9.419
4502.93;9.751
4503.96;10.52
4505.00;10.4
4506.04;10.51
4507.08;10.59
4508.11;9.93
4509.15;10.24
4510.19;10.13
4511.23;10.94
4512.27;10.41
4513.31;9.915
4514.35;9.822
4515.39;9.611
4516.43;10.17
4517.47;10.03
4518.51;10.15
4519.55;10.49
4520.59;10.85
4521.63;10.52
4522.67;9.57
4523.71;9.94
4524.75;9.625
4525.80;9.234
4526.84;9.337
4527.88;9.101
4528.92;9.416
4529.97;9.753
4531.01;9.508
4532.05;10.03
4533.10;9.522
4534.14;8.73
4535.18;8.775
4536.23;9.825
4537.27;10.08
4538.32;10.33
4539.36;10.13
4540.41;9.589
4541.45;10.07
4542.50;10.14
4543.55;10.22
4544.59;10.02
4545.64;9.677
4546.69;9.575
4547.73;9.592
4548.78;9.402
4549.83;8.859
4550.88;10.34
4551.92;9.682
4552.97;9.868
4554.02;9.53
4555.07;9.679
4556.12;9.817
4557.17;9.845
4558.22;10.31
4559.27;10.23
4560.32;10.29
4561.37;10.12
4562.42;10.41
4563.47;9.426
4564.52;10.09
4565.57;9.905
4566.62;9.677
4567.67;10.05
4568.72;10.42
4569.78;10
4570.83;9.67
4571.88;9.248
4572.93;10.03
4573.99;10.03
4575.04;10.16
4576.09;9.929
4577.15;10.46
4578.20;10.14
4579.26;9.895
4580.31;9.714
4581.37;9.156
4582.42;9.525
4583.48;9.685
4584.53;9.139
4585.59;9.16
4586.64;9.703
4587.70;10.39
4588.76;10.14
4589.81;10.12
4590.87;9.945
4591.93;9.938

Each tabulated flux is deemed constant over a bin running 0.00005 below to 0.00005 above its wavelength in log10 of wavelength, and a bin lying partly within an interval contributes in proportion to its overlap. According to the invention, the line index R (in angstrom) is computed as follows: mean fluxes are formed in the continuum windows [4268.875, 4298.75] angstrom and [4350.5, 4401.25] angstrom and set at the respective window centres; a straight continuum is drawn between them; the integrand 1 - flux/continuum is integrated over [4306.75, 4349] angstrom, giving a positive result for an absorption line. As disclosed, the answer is 2.0 angstrom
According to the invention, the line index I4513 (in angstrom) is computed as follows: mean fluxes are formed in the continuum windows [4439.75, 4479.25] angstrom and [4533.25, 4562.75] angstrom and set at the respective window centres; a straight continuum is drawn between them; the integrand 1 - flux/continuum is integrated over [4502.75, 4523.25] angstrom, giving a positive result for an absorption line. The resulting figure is -1.03 angstrom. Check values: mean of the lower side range 9.63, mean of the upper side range 9.82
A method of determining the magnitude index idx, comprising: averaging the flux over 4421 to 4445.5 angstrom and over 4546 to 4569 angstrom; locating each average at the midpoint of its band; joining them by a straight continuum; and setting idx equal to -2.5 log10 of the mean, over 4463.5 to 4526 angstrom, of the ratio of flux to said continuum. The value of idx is -0.02 mag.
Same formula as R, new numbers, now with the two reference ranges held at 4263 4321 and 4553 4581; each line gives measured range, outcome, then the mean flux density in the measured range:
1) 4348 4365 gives -2.1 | 9.54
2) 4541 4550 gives 0.0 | 9.75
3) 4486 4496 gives -0.3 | 9.76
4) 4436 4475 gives -1.8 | 9.6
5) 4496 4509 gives -0.7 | 10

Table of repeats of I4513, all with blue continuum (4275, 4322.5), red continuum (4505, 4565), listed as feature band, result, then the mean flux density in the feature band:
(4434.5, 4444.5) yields -0.54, 9.61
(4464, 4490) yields -1.13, 9.84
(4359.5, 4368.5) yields -1.55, 9.97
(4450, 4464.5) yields 0.01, 9.26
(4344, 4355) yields -0.87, 9.04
